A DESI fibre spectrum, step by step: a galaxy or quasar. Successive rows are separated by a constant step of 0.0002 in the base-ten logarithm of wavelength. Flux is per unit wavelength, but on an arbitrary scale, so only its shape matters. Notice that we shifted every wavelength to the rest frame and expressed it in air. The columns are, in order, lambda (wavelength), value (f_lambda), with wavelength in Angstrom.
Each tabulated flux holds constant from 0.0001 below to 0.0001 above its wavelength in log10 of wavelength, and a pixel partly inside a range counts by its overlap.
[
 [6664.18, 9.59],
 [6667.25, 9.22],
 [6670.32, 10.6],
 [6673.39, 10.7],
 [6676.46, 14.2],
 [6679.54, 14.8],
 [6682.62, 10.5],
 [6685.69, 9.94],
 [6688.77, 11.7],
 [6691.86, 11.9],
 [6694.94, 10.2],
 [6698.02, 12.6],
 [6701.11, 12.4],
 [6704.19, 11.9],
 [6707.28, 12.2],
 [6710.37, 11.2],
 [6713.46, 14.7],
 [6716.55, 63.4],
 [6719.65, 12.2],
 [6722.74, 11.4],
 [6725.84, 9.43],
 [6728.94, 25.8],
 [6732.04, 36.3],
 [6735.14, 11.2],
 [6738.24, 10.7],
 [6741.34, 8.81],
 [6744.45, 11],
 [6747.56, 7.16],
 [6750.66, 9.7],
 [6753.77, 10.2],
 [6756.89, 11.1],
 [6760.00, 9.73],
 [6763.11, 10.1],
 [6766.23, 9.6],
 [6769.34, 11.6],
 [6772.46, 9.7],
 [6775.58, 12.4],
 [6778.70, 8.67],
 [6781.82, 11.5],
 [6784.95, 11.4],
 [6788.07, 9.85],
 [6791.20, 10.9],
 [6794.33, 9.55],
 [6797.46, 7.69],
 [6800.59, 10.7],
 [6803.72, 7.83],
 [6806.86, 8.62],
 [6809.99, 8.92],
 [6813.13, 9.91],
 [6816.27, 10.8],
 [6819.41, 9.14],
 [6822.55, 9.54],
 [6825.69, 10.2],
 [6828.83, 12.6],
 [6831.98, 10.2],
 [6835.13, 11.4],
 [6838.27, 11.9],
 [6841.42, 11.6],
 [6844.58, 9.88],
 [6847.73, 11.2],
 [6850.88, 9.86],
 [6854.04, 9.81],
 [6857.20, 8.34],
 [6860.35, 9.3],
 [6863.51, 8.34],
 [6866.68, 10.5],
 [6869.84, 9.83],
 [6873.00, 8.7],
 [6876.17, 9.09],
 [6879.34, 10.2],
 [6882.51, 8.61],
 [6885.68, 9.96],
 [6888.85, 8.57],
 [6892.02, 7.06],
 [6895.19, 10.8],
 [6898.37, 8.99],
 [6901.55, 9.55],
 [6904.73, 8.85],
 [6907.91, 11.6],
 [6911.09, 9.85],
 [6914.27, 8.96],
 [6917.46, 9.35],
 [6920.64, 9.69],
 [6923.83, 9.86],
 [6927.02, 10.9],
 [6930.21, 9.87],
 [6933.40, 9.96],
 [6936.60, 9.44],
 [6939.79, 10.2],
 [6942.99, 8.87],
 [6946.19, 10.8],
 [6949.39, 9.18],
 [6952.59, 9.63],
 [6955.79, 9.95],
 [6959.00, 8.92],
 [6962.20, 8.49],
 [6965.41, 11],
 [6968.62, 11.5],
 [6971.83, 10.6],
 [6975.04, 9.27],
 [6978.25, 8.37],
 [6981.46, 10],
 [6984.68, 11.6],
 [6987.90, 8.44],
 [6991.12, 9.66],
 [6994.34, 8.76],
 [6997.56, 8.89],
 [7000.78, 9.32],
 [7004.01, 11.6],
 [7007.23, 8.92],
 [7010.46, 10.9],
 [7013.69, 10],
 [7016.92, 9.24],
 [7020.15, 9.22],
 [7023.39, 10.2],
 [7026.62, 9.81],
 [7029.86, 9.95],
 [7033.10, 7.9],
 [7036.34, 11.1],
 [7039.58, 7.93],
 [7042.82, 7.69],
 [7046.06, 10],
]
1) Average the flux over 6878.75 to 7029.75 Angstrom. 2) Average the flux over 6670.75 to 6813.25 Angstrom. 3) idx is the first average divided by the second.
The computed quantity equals 0.76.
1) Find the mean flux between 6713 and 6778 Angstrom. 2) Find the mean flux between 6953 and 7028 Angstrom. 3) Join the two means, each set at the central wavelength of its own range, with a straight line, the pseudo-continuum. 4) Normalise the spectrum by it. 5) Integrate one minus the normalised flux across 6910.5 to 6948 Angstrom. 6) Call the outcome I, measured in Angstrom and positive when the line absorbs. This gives 4.2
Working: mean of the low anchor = 15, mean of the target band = 9.81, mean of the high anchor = 9.77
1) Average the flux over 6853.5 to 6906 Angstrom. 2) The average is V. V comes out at 9.2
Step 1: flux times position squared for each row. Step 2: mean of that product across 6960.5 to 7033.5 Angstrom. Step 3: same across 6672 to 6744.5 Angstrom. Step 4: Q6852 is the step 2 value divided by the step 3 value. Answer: 0.68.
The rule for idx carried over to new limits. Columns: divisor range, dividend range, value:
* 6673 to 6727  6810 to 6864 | 0.69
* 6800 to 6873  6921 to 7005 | 0.98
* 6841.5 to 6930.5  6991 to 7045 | 0.99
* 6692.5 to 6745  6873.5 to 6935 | 0.57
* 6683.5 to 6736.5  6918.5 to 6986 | 0.59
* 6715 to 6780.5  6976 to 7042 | 0.65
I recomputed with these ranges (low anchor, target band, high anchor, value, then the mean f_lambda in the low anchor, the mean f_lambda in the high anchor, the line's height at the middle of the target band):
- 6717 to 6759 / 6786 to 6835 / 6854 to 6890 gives 7.8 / 14.7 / 9.26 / 11.8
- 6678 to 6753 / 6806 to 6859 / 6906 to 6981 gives 9.0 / 15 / 9.84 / 12.3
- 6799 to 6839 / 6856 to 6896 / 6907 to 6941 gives 3.4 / 10.1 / 9.94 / 10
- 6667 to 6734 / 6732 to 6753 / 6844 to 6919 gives 3.9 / 15.9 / 9.46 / 14.4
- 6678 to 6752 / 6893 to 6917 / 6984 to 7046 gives 3.8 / 15.1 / 9.51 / 11.5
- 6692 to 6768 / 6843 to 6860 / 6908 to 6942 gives 2.8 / 14.6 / 9.87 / 11.7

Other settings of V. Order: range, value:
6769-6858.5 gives 10.2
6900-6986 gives 9.86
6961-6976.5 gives 10.2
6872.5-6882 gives 9.31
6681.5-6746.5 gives 15.7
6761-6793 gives 10.6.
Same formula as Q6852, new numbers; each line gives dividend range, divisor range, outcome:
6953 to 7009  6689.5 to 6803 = 0.79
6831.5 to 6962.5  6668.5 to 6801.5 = 0.78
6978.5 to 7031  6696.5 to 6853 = 0.84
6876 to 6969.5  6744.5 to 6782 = 1.00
